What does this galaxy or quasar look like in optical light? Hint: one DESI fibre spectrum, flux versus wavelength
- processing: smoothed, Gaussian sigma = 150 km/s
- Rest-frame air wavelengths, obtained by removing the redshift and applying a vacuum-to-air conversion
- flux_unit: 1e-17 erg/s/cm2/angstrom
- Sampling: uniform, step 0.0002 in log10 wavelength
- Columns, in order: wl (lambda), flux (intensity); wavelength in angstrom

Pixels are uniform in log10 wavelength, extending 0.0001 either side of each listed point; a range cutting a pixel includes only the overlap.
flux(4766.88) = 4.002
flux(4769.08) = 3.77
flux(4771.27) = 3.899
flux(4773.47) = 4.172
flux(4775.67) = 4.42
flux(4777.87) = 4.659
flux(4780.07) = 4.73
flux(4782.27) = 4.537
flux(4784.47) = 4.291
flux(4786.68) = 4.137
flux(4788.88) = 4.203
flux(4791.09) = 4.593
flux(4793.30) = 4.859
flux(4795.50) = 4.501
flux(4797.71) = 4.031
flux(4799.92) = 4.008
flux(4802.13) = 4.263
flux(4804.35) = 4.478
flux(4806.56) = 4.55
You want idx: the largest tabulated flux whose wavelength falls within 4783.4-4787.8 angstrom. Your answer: 4.291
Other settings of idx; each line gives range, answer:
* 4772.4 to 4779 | 4.659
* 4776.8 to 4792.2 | 4.73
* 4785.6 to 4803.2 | 4.859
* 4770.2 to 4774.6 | 4.172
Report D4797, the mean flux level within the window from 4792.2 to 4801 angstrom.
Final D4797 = 4.35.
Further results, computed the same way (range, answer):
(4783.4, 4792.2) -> 4.3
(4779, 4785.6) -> 4.52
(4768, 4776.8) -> 4.07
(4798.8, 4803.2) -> 4.13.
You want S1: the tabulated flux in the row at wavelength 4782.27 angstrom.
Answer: 4.537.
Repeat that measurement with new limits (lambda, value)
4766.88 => 4.002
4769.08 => 3.77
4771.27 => 3.899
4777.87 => 4.659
